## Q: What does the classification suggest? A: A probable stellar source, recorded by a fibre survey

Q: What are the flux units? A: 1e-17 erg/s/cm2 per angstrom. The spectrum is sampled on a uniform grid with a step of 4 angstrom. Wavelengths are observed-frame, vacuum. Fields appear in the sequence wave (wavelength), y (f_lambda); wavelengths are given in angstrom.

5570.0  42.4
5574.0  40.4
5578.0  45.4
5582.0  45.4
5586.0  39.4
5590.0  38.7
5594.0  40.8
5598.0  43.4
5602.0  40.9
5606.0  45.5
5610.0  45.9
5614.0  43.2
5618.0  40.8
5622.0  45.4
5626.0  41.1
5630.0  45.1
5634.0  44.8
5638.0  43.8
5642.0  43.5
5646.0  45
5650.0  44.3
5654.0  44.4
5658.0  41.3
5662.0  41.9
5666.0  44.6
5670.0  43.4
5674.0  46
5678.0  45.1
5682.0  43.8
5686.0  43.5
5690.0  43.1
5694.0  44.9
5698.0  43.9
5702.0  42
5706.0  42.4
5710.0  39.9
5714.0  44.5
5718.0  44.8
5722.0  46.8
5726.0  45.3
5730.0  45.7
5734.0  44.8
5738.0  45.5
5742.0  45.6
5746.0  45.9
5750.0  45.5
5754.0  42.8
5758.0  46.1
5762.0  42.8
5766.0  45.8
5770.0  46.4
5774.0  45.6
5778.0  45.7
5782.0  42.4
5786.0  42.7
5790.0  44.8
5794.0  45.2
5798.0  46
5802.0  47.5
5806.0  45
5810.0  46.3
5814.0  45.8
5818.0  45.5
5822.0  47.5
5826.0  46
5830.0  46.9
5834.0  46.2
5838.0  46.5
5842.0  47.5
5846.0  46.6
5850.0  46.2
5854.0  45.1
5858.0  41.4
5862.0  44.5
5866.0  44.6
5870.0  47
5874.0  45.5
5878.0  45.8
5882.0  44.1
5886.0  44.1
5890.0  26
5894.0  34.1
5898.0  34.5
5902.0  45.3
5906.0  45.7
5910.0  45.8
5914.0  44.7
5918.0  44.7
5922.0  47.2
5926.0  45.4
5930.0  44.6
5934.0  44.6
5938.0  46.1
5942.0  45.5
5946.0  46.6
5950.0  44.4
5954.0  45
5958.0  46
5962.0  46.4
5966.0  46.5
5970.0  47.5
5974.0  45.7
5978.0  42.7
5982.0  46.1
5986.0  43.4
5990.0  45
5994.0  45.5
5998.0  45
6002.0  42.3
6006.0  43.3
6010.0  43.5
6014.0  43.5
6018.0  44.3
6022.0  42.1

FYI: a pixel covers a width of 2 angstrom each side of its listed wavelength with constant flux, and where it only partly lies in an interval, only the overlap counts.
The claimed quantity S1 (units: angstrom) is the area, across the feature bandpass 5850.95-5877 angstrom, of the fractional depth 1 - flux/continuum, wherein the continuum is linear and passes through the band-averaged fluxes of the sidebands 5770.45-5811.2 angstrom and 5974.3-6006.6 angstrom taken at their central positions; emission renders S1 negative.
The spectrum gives 0.0 angstrom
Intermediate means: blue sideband 45.1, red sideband 44.3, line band 44.8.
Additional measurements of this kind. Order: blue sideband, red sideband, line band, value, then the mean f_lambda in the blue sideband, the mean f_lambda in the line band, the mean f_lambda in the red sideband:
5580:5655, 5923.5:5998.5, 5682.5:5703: 0.1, 43.2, 43.6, 45.4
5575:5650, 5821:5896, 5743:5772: -0.9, 43.2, 45.1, 43.9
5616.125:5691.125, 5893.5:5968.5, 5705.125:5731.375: -0.2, 43.7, 44.2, 44.6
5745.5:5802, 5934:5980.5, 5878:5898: 3.4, 44.9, 37.7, 45.6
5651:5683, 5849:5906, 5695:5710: 0.3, 43.8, 42.5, 42.1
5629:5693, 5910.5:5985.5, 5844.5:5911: 3.6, 44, 42.6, 45.5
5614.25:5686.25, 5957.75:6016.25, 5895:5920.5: 0.8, 43.8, 43.2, 44.8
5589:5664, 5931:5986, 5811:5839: -1.1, 43.2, 46.3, 45.5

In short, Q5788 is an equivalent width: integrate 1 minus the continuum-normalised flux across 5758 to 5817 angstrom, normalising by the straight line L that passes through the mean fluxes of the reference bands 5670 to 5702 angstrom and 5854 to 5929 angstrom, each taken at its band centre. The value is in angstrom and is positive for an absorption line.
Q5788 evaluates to -2.3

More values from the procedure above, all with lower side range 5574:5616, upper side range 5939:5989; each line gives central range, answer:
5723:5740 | -0.64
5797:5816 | -0.78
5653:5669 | 0.09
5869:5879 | -0.27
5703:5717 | 0.38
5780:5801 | -0.08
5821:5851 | -1.43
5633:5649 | -0.43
